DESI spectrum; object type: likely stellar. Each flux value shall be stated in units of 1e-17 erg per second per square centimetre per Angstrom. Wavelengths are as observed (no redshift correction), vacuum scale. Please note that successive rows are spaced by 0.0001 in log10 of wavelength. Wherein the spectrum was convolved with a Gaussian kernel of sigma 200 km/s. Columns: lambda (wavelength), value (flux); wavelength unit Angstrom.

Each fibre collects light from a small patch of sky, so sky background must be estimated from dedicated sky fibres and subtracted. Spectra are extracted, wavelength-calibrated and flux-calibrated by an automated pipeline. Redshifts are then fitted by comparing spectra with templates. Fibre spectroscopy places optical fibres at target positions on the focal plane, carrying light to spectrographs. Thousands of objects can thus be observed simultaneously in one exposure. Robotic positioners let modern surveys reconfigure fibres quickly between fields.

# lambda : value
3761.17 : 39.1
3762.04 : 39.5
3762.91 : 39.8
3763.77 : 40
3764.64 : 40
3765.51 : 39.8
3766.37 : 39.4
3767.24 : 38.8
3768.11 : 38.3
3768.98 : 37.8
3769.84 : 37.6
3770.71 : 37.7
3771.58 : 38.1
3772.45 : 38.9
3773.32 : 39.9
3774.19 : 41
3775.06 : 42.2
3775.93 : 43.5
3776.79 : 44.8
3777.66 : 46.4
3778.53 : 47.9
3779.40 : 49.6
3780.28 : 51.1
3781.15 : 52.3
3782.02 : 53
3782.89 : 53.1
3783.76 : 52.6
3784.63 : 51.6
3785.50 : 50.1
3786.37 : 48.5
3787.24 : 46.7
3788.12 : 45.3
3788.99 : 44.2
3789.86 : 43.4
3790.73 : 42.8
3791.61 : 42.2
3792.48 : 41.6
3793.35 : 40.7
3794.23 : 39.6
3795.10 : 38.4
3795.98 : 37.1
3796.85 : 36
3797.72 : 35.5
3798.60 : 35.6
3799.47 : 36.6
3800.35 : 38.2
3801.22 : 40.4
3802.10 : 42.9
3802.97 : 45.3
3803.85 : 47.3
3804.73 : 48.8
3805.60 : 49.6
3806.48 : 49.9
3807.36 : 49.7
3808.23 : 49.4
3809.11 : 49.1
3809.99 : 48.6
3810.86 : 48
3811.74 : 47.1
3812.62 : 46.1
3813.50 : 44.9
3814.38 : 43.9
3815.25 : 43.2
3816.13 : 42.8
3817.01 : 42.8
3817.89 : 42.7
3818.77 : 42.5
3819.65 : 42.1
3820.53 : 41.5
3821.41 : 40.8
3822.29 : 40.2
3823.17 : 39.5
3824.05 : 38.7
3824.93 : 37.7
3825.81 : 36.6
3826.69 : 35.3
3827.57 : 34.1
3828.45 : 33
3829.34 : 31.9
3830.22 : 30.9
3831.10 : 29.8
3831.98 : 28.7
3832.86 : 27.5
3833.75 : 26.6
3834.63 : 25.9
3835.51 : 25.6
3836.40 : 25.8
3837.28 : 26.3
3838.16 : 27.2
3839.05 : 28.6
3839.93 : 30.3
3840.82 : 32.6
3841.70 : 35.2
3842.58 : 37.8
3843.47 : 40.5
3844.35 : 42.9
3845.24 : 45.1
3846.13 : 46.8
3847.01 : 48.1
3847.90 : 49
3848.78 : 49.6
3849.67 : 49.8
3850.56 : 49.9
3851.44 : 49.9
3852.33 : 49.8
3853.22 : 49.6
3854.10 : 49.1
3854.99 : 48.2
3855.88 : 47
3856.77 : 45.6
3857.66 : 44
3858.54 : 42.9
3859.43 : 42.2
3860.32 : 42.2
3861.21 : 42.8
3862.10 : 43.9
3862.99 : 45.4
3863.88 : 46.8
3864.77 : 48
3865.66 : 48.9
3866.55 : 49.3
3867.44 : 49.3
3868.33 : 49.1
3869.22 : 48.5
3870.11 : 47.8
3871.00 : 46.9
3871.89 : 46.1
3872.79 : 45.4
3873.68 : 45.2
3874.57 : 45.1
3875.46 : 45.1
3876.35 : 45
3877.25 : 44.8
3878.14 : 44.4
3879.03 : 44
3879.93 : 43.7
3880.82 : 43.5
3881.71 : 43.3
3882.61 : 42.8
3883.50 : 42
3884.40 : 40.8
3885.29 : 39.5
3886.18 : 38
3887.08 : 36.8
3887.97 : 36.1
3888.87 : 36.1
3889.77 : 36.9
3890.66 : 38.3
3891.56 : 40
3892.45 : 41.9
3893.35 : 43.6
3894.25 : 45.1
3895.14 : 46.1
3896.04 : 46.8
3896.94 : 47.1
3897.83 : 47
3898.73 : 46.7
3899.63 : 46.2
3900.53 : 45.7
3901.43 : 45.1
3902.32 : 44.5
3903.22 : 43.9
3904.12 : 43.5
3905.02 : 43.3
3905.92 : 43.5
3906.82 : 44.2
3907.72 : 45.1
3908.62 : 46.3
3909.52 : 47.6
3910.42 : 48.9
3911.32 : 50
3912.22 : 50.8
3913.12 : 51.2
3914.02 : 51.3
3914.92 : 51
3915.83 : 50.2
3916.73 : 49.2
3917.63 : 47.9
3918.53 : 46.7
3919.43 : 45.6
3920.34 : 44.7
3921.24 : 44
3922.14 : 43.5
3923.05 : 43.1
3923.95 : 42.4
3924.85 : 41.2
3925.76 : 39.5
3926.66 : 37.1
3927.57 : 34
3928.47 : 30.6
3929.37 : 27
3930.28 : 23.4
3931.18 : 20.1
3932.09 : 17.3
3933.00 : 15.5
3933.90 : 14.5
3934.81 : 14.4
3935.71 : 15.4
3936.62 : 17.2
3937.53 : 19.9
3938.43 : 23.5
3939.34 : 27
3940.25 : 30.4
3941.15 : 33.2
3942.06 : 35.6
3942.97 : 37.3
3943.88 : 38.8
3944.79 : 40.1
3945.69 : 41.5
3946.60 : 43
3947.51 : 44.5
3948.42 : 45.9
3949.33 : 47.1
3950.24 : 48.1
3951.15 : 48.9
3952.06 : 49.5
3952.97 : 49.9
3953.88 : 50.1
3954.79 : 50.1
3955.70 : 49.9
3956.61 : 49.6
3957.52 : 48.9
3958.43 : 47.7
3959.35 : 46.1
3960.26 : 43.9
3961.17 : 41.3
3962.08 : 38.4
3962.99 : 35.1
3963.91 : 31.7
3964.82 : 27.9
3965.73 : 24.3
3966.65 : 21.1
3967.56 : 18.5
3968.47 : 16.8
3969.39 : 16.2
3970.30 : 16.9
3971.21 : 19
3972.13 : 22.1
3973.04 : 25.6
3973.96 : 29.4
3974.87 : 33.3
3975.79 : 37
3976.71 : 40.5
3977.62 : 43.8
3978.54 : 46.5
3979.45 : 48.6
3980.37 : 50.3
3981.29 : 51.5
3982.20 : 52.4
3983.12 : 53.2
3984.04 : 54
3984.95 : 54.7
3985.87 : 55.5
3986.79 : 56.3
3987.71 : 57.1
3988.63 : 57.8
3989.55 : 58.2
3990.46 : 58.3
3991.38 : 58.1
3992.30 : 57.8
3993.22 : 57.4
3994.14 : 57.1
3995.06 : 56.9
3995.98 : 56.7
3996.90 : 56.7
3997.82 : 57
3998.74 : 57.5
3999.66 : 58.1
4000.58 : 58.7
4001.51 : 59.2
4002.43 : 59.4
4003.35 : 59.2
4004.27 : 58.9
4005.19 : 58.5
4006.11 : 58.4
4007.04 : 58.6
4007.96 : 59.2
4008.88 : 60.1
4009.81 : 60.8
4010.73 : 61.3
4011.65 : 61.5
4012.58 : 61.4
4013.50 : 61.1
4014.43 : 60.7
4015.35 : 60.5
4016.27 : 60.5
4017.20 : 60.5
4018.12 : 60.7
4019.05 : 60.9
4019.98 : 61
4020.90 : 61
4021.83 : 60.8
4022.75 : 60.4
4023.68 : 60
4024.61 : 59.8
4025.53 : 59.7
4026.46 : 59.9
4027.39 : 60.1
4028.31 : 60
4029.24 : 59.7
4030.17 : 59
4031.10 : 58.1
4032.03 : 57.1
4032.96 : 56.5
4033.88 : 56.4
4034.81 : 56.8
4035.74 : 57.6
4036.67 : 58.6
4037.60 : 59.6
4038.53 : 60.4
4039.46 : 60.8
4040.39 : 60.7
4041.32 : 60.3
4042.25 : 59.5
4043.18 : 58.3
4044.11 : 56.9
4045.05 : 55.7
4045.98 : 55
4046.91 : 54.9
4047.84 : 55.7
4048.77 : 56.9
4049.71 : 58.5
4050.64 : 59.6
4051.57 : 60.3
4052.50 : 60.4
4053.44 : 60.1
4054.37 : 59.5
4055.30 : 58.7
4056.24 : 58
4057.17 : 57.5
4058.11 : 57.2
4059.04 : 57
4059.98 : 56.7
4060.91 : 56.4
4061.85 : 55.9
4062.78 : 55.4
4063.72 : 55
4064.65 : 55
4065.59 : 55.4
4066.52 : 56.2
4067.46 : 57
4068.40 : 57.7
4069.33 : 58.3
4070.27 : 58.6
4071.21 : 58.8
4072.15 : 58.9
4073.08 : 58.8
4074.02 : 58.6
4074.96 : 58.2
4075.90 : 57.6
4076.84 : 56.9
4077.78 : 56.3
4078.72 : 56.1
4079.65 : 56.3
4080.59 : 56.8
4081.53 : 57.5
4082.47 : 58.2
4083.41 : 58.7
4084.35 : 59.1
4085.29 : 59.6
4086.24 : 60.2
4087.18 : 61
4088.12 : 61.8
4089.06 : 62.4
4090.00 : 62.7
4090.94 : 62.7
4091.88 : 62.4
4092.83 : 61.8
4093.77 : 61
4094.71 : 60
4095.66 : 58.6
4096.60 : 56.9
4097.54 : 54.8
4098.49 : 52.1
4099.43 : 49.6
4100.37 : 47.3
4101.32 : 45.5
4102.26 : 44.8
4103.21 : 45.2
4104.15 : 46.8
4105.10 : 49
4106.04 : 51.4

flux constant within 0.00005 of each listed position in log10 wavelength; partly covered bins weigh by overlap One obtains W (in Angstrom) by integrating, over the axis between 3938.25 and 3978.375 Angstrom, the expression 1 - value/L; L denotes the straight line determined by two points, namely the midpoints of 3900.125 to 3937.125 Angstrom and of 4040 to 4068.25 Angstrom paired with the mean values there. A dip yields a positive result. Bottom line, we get 6.8 Angstrom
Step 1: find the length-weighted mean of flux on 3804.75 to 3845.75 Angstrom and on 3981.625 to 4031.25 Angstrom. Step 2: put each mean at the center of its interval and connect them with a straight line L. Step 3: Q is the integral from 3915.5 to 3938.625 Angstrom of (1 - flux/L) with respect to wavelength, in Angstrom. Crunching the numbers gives 7.9 Angstrom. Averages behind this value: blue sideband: 38.3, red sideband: 58.7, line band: 32.6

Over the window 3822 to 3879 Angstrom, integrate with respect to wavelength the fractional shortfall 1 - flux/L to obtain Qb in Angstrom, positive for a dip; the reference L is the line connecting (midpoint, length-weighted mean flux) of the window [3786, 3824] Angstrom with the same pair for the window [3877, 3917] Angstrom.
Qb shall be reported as 3.6 Angstrom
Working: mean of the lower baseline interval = 43.2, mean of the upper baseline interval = 44.4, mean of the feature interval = 41.1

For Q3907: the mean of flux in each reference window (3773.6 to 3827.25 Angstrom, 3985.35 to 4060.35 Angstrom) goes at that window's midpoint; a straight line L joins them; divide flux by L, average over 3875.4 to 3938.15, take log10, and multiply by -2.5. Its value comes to 0.26 mag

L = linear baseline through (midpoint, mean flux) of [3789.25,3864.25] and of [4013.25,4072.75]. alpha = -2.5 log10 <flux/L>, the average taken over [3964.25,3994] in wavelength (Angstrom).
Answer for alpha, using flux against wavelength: 0.278 mag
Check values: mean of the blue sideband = 40.9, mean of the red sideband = 58.5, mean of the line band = 41.4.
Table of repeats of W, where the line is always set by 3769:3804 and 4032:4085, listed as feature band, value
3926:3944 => 9.0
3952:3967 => 3.2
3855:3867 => 0.5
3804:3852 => 5.9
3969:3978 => 4.2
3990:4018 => -2.1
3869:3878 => 0.4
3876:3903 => 3.4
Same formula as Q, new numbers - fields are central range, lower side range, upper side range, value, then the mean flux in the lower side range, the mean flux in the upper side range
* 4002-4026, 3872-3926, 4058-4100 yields -3.24 Angstrom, 44.4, 57.9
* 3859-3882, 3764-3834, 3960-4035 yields -0.22 Angstrom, 42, 51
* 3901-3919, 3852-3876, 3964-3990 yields -1.62 Angstrom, 46.4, 38.8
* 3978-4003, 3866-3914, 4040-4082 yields -1.68 Angstrom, 44.6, 57.5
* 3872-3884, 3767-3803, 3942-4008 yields 0.06 Angstrom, 43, 45.9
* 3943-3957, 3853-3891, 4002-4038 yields 1.65 Angstrom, 44.2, 59.6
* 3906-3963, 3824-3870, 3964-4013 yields 6.85 Angstrom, 40.3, 48.1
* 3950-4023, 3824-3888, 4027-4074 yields 4.47 Angstrom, 41.1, 57.9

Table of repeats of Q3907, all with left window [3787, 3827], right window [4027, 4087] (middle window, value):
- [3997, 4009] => -0.08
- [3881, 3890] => 0.20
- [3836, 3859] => 0.08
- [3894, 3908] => 0.07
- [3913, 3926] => 0.08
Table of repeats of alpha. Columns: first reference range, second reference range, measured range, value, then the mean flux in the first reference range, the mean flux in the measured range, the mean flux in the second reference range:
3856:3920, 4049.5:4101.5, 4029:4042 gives -0.07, 45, 58.7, 57.8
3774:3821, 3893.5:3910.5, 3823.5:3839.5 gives 0.42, 44.8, 30.6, 45.5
